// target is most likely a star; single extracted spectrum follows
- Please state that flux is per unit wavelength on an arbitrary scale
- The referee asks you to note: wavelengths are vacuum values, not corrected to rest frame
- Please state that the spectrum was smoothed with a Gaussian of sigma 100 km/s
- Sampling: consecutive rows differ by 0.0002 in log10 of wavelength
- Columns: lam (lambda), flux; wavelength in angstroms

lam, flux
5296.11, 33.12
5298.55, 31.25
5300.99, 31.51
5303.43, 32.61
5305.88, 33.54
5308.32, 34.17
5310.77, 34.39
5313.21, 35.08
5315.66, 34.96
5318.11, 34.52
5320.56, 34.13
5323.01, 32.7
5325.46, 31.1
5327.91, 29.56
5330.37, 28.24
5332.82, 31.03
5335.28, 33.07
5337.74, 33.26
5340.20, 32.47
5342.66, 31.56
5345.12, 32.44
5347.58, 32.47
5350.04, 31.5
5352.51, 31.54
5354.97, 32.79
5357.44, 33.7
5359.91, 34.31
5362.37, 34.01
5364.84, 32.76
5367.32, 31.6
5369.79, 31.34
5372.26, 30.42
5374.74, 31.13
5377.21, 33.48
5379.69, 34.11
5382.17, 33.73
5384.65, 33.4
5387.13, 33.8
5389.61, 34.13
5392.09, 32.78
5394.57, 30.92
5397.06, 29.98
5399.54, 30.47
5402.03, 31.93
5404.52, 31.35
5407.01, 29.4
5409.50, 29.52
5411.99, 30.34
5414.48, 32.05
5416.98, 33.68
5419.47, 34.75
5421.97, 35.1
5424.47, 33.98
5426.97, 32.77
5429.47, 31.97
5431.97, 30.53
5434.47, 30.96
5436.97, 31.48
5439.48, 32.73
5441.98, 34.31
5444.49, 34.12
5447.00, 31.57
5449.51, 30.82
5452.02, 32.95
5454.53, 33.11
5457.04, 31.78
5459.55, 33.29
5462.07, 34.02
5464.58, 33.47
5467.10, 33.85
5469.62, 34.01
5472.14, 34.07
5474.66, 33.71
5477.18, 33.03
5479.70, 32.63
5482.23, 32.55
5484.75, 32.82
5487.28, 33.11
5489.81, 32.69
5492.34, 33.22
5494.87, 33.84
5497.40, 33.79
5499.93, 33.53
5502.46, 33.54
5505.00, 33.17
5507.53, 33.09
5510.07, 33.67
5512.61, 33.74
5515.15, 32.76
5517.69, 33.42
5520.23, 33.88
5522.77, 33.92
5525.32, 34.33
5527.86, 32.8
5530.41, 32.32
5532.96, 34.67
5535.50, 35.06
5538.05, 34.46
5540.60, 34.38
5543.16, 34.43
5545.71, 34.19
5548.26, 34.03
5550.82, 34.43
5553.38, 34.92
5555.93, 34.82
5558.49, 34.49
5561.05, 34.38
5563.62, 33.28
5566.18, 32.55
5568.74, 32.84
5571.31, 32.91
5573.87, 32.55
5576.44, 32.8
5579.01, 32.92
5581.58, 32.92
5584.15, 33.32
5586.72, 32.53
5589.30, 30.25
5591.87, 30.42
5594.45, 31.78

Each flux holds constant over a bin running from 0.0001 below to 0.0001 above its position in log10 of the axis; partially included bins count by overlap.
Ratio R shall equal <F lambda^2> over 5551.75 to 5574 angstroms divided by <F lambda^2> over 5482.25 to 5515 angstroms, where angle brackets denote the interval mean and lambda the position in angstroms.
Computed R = 1.0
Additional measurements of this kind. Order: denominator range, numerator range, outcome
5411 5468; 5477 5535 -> 1.04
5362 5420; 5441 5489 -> 1.06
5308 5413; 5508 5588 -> 1.12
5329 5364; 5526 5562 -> 1.14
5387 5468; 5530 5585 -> 1.10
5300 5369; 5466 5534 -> 1.09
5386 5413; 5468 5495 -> 1.09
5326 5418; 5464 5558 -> 1.11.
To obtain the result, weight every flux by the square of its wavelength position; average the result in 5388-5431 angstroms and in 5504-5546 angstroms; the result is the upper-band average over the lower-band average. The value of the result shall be 1.10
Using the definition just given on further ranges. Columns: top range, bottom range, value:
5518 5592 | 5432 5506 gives 1.05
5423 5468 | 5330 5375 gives 1.05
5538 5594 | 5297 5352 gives 1.12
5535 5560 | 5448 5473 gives 1.08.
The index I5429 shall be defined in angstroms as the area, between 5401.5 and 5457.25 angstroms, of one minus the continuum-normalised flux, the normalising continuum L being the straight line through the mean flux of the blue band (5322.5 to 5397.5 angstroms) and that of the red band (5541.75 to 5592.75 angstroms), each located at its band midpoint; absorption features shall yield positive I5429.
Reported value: 0.6 angstroms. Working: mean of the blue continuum 32.3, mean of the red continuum 33.3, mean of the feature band 32.2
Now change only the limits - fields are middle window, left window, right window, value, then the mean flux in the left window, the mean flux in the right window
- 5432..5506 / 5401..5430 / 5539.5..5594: -0.9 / 32.2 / 33.3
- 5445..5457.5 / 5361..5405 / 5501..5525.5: 0.3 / 32.3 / 33.5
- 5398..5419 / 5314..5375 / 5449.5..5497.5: 1.0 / 32.3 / 33.2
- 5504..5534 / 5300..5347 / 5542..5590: -0.2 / 32.6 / 33.4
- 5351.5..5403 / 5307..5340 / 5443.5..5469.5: 0.5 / 32.8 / 32.9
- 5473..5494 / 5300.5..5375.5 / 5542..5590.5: 0.0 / 32.5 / 33.4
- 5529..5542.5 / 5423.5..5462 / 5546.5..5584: -0.4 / 32.5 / 33.6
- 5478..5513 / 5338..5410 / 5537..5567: 0.4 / 32.2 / 34.2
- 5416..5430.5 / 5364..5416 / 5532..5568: -0.6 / 31.8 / 34.3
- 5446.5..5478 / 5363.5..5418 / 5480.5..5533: -0.3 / 31.9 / 33.3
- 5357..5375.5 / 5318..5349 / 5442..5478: -0.1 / 32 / 33.2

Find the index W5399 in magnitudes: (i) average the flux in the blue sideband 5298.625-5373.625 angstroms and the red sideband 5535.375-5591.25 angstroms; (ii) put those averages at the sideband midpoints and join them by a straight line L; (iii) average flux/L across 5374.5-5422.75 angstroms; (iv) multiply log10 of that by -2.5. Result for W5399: 0.02 mag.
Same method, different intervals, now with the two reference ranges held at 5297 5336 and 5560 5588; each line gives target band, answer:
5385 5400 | 0.02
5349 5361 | 0.00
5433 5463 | 0.01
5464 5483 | -0.02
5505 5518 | -0.01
